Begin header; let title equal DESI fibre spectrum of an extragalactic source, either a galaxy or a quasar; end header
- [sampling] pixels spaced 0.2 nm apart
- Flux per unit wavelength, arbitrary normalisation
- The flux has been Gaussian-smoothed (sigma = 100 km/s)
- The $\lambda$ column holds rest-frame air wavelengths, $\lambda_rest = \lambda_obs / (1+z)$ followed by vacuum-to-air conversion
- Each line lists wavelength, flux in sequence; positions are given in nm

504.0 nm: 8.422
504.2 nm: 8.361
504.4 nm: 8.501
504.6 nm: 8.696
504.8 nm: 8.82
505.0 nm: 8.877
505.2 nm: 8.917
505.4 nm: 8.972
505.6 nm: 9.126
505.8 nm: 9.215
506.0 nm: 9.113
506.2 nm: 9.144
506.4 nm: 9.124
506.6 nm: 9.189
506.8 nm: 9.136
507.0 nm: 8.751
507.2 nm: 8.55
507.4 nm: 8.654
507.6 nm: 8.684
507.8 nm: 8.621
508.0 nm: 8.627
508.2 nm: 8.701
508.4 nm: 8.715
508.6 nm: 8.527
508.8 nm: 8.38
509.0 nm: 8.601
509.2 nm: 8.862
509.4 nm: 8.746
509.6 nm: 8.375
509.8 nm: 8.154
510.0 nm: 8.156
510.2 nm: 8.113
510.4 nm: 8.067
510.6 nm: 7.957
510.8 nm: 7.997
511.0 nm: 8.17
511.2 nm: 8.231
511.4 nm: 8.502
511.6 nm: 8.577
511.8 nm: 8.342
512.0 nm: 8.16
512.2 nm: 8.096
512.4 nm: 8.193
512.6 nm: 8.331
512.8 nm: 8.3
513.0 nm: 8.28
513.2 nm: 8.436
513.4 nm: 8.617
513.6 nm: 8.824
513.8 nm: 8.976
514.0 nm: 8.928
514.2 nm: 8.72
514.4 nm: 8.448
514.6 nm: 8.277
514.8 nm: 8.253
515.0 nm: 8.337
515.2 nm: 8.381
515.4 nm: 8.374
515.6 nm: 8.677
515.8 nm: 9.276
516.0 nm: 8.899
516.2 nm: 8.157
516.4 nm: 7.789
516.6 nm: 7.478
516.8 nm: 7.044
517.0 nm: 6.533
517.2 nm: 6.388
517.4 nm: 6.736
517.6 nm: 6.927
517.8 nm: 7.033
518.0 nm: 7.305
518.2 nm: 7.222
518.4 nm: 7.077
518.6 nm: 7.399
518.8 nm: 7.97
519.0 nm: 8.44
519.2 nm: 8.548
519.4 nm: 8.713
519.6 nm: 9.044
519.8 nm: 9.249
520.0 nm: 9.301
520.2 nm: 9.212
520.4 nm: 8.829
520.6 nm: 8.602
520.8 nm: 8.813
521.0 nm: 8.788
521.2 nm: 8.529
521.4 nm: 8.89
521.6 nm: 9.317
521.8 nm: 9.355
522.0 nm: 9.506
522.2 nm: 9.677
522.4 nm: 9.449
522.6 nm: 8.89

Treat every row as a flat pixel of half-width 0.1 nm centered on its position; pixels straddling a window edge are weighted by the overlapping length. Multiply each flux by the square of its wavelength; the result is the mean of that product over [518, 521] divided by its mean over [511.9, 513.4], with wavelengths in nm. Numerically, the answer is 1.05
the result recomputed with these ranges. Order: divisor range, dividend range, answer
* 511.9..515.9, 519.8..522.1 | 1.09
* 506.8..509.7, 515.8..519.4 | 0.91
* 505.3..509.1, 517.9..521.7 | 1.01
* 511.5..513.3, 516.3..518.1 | 0.86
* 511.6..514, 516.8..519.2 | 0.87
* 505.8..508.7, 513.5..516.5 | 1.00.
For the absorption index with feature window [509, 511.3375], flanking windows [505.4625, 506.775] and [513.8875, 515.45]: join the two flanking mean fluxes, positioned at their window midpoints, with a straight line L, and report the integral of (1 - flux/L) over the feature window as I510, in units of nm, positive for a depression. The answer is 0.15 nm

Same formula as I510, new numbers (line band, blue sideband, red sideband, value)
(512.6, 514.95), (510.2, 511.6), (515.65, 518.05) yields -0.21 nm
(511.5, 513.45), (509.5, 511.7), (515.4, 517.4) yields -0.06 nm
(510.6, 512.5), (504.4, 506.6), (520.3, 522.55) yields 0.16 nm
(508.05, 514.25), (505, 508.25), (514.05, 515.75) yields 0.18 nm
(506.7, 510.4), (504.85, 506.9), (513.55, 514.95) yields 0.15 nm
